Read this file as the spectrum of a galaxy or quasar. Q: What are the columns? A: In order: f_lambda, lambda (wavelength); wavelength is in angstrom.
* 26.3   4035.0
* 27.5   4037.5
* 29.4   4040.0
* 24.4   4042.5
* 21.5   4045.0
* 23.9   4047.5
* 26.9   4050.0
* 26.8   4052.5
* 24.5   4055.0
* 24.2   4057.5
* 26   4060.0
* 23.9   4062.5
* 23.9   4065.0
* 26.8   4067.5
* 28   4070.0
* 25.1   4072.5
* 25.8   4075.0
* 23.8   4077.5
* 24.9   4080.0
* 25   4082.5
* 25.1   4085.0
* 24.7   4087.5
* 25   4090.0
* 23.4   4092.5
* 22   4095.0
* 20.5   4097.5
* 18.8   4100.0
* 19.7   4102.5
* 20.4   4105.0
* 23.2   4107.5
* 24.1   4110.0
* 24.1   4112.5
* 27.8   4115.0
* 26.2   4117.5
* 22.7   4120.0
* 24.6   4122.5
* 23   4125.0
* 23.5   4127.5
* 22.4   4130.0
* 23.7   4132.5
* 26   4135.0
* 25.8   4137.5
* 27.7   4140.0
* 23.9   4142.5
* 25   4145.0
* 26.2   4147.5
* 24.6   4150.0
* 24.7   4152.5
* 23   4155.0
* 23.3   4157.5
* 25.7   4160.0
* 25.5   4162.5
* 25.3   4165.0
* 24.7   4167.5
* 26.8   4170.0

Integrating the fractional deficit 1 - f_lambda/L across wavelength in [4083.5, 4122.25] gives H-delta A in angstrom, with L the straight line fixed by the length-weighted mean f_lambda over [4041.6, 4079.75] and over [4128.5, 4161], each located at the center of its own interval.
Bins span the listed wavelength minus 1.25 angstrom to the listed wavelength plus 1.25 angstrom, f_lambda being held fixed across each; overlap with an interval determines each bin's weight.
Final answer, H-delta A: 2.6 angstrom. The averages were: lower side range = 25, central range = 23.2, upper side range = 24.8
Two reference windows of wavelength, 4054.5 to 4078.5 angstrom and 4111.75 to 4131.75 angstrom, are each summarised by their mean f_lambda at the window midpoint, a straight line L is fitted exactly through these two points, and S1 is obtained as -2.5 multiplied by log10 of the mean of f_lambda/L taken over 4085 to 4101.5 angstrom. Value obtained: 0.10 mag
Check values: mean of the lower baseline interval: 25.2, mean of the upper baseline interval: 24.3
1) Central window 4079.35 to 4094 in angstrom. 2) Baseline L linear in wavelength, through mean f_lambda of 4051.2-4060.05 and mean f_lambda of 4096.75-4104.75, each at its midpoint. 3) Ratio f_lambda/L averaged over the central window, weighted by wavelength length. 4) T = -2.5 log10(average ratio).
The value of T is -0.15 mag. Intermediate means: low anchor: 25.3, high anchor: 19.7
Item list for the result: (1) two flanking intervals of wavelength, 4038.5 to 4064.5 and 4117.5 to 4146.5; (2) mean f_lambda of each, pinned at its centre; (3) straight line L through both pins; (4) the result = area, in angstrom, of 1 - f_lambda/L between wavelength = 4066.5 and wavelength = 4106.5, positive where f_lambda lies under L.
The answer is 1.93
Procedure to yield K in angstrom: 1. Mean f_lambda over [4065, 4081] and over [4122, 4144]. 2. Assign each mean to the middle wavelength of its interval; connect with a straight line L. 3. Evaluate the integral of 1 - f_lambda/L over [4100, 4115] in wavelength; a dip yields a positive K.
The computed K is 1.5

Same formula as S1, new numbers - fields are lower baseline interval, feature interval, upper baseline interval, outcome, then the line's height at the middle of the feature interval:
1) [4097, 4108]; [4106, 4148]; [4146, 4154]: -0.09 mag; 22.8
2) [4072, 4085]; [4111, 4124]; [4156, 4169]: 0.00 mag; 24.9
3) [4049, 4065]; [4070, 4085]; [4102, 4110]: -0.06 mag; 23.8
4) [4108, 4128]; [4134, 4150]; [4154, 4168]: -0.05 mag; 24.6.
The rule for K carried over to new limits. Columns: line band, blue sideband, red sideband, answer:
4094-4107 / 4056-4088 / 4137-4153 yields 2.50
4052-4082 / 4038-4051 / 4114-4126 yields -0.10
